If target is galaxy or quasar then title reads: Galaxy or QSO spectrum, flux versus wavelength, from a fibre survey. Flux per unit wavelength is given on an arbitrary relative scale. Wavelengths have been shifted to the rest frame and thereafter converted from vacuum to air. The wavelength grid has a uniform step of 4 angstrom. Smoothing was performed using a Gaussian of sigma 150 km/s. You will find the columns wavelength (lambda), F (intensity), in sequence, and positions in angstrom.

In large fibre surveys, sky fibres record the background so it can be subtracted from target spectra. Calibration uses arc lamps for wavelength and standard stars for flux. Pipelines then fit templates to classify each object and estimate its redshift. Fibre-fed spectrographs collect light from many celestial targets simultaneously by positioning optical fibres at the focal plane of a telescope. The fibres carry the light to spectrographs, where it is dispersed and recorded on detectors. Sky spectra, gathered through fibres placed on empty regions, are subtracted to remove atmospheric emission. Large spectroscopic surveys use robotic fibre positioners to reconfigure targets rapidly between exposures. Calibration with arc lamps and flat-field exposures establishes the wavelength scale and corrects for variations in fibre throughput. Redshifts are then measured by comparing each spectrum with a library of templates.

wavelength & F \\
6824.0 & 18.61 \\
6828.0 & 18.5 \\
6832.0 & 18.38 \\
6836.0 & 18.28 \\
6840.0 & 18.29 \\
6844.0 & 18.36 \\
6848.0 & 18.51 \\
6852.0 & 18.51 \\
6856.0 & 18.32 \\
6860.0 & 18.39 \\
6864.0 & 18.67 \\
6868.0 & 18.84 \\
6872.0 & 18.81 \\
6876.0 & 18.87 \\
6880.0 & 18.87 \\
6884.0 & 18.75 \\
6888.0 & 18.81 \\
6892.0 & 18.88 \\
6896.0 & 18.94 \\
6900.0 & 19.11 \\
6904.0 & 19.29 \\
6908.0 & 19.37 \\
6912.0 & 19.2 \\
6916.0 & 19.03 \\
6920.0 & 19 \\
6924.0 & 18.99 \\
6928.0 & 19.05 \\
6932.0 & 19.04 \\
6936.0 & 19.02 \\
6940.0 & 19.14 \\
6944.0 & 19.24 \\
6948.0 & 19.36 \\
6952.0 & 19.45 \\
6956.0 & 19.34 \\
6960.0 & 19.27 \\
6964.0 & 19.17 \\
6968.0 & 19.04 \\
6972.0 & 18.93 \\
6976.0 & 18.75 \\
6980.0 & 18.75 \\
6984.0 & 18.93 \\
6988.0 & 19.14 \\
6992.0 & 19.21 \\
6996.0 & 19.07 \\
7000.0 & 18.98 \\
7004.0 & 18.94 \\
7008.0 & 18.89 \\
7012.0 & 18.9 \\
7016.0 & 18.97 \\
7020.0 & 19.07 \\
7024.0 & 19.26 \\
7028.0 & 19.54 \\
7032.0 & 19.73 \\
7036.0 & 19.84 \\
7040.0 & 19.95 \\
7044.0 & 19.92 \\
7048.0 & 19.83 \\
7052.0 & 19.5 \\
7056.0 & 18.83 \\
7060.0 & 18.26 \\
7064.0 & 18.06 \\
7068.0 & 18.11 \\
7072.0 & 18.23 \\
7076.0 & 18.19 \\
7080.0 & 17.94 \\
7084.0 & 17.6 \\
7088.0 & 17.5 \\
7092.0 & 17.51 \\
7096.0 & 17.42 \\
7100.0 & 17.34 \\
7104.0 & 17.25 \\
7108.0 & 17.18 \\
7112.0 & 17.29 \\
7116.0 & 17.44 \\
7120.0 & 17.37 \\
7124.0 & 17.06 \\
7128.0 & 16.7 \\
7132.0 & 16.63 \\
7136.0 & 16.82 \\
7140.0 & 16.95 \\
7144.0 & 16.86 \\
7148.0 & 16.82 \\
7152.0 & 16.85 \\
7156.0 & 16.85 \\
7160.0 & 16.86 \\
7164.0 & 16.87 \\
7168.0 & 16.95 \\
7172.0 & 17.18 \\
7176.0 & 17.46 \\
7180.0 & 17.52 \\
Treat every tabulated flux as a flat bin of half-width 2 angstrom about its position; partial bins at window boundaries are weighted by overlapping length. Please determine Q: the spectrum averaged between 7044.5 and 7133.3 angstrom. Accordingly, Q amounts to 17.8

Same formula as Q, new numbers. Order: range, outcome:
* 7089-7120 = 17.4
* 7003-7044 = 19.3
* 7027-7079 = 19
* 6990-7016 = 19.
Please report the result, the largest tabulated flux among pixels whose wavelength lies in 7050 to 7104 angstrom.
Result 19.5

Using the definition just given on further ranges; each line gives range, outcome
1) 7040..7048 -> 19.95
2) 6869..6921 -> 19.37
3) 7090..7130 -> 17.51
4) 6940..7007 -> 19.45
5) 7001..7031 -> 19.54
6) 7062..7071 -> 18.11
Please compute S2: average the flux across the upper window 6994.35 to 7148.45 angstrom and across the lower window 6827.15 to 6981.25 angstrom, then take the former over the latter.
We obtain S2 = 1.0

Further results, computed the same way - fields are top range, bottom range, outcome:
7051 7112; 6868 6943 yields 0.94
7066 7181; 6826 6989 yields 0.91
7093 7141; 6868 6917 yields 0.90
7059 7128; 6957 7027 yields 0.92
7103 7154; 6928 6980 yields 0.89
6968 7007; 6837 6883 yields 1.02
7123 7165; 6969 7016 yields 0.89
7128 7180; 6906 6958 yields 0.88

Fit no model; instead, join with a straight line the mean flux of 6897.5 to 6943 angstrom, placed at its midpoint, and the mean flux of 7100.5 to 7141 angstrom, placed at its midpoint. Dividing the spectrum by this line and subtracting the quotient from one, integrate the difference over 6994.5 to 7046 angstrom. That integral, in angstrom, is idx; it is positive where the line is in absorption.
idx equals -3.47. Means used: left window 19.1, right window 17.1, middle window 19.3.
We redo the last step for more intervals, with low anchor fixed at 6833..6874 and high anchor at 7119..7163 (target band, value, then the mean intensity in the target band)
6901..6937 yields -2.0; 19.1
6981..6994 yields -1.0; 19.1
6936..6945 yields -0.6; 19.1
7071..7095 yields -0.8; 17.8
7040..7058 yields -2.2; 19.6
